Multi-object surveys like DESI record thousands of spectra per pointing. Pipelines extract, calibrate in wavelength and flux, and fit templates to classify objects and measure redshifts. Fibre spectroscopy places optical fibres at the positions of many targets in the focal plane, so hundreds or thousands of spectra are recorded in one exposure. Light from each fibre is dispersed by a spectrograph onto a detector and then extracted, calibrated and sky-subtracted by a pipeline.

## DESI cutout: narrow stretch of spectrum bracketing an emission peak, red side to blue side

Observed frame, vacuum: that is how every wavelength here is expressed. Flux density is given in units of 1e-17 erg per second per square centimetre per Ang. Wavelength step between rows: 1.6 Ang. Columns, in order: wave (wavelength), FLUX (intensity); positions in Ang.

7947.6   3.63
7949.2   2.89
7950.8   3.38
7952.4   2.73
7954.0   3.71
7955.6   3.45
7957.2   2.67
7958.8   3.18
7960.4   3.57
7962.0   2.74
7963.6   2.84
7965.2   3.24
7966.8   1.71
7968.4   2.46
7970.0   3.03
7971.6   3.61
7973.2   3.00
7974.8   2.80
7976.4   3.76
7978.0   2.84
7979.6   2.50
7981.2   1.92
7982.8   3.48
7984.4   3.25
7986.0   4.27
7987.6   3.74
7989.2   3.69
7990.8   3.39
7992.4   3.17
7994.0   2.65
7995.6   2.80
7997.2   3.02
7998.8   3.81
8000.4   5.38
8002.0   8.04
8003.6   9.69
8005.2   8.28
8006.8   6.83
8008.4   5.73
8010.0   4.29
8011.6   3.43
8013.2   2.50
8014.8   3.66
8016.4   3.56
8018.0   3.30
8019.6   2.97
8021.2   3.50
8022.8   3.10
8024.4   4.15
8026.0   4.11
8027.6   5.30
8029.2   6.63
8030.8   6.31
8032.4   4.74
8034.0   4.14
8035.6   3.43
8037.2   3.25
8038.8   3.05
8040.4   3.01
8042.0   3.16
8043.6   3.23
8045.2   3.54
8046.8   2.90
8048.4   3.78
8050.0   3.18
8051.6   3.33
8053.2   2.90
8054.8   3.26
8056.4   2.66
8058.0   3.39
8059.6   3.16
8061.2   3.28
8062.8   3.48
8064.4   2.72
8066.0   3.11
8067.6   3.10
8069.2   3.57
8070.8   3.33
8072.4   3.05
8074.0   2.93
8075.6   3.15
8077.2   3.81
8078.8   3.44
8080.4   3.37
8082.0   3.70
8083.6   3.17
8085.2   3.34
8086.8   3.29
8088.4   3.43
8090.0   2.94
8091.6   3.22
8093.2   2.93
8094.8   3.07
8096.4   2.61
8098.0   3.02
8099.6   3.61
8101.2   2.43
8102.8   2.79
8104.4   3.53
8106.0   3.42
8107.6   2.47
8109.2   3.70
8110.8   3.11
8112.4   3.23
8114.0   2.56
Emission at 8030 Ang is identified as [N II] 6583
